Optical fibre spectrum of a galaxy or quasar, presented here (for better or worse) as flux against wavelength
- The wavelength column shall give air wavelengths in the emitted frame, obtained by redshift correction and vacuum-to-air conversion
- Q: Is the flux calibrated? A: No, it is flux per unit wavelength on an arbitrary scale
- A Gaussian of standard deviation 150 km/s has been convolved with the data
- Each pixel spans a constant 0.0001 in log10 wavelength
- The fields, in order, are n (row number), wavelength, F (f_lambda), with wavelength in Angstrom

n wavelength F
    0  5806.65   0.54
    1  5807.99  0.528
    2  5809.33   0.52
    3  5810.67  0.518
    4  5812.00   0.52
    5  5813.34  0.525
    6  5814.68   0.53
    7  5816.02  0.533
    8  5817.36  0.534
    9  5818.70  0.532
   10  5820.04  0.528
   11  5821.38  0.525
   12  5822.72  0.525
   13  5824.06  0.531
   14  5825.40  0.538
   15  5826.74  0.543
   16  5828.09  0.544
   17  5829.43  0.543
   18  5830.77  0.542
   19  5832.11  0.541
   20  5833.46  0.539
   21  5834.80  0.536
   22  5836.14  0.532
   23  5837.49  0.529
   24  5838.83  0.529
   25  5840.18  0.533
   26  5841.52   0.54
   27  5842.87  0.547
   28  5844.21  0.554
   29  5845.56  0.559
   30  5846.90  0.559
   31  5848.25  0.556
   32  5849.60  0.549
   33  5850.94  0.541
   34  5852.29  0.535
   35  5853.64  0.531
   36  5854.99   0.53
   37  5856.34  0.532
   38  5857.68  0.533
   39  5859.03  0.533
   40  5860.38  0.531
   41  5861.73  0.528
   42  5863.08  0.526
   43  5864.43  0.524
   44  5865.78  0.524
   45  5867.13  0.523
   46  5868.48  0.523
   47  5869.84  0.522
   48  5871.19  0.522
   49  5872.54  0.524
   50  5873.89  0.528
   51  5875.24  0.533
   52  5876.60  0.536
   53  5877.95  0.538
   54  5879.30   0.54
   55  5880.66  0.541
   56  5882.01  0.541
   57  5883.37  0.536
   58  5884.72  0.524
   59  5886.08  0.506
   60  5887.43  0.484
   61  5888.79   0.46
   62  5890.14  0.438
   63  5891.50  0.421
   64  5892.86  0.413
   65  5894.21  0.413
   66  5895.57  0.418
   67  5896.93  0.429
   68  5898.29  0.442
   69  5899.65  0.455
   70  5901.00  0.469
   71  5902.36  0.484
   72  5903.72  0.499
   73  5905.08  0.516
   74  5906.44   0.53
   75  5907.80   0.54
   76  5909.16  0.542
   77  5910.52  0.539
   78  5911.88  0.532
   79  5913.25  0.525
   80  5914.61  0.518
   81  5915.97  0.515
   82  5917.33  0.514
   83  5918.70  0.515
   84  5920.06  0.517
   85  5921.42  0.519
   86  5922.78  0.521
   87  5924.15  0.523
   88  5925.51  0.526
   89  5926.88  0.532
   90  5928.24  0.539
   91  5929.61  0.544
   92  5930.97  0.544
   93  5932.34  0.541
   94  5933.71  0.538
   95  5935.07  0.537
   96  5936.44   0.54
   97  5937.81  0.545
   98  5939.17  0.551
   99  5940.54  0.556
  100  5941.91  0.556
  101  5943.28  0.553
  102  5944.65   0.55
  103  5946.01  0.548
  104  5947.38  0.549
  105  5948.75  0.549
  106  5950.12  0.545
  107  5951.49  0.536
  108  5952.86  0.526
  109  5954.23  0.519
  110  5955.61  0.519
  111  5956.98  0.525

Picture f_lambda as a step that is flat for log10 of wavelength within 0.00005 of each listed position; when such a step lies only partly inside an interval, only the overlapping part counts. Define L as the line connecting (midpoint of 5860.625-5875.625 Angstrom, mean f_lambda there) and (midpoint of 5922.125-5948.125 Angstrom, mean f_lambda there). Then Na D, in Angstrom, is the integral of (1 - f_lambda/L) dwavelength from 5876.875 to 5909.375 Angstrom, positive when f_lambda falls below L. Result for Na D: 2.7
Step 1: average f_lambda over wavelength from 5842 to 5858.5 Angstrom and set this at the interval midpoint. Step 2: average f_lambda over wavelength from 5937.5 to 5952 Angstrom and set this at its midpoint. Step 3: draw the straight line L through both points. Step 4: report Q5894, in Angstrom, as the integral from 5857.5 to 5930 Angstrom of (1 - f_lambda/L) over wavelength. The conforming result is 5.05 Angstrom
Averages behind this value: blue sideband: 0.544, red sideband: 0.549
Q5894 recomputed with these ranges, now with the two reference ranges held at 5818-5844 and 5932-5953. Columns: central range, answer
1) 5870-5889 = 0.6 Angstrom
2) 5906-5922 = 0.5 Angstrom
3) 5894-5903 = 1.6 Angstrom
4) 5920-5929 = 0.3 Angstrom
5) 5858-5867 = 0.2 Angstrom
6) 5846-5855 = -0.1 Angstrom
